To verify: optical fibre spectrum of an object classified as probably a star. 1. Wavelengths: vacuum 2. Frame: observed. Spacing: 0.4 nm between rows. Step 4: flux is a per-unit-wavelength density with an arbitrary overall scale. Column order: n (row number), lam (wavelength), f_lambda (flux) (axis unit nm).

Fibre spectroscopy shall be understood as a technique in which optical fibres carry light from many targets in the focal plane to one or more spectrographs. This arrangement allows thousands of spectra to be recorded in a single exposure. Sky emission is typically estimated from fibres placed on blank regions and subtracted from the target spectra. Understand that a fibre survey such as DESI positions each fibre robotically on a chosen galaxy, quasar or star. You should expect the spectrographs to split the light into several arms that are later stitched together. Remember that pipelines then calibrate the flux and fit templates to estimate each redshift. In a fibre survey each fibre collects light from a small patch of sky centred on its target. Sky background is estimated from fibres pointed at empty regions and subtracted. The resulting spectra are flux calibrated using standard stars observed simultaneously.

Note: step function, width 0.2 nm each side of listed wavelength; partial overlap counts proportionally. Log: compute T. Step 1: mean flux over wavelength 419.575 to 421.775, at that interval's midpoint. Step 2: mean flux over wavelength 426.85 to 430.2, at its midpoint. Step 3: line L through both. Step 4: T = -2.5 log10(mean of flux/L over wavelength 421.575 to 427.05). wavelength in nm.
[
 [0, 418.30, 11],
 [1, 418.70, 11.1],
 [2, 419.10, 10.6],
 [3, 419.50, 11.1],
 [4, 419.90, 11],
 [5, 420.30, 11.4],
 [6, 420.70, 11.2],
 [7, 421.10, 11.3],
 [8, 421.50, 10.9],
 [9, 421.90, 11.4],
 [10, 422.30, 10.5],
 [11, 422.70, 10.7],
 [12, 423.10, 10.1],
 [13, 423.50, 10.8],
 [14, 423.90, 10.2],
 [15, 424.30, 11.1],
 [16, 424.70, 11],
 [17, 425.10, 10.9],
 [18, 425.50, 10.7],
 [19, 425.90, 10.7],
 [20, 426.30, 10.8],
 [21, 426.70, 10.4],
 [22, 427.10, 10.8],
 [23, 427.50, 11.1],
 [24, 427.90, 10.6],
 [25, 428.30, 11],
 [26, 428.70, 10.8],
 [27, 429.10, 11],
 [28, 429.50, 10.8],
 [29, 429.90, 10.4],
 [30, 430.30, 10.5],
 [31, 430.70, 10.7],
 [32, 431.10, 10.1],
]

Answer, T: 0.027 mag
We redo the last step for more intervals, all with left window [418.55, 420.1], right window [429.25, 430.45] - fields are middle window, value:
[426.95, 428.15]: -0.018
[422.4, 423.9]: 0.033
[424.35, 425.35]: -0.020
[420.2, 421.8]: -0.031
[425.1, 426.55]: -0.002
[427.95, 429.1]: -0.025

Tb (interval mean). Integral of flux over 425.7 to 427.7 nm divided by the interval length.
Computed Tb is 10.8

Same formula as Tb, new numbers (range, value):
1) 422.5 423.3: 10.4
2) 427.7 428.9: 10.8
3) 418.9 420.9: 11.1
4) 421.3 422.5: 10.9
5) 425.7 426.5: 10.7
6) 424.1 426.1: 10.9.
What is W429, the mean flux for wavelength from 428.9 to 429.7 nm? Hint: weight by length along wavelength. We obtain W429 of 10.9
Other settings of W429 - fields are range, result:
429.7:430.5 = 10.4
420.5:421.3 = 11.2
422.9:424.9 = 10.6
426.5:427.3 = 10.6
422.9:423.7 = 10.5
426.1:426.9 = 10.6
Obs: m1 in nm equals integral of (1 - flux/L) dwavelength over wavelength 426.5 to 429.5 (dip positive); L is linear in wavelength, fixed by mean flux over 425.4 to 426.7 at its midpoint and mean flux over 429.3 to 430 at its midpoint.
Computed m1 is -0.04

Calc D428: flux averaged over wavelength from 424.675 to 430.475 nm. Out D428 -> 10.8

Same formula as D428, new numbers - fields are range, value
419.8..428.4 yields 10.8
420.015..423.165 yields 11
